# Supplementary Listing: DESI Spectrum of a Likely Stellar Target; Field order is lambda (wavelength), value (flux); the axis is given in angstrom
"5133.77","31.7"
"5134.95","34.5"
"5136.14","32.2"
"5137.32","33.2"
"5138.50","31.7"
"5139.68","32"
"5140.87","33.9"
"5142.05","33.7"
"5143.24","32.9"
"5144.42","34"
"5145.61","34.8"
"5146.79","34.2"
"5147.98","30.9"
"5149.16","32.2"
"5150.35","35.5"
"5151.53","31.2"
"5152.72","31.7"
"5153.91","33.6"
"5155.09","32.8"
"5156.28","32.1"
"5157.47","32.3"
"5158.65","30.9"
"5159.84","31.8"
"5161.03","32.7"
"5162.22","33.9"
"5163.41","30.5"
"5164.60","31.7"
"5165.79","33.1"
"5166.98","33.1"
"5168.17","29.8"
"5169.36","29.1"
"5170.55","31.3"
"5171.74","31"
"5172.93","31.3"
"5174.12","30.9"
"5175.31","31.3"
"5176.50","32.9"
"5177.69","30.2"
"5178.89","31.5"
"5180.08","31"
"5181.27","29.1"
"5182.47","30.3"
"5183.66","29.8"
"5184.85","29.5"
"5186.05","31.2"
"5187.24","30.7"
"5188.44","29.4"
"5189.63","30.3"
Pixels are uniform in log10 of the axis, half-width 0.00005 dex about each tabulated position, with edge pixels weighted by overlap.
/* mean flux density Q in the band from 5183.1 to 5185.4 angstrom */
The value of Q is 29.7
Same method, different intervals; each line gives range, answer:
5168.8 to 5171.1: 30.2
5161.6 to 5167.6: 32.4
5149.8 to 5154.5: 33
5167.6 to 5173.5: 30.5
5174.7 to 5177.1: 32.2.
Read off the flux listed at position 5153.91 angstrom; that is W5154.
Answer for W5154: 33.6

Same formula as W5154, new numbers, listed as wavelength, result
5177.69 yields 30.2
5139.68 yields 32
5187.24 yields 30.7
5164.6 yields 31.7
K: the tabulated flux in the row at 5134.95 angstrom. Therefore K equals 34.5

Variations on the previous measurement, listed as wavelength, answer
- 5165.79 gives 33.1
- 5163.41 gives 30.5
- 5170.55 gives 31.3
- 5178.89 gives 31.5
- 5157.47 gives 32.3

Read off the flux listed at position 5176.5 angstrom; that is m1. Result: 32.9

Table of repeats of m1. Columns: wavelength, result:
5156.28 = 32.1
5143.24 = 32.9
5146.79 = 34.2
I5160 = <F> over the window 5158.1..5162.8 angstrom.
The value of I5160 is 32.3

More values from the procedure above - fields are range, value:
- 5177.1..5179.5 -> 30.8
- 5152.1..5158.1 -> 32.5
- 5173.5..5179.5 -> 31.4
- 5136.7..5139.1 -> 32.6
